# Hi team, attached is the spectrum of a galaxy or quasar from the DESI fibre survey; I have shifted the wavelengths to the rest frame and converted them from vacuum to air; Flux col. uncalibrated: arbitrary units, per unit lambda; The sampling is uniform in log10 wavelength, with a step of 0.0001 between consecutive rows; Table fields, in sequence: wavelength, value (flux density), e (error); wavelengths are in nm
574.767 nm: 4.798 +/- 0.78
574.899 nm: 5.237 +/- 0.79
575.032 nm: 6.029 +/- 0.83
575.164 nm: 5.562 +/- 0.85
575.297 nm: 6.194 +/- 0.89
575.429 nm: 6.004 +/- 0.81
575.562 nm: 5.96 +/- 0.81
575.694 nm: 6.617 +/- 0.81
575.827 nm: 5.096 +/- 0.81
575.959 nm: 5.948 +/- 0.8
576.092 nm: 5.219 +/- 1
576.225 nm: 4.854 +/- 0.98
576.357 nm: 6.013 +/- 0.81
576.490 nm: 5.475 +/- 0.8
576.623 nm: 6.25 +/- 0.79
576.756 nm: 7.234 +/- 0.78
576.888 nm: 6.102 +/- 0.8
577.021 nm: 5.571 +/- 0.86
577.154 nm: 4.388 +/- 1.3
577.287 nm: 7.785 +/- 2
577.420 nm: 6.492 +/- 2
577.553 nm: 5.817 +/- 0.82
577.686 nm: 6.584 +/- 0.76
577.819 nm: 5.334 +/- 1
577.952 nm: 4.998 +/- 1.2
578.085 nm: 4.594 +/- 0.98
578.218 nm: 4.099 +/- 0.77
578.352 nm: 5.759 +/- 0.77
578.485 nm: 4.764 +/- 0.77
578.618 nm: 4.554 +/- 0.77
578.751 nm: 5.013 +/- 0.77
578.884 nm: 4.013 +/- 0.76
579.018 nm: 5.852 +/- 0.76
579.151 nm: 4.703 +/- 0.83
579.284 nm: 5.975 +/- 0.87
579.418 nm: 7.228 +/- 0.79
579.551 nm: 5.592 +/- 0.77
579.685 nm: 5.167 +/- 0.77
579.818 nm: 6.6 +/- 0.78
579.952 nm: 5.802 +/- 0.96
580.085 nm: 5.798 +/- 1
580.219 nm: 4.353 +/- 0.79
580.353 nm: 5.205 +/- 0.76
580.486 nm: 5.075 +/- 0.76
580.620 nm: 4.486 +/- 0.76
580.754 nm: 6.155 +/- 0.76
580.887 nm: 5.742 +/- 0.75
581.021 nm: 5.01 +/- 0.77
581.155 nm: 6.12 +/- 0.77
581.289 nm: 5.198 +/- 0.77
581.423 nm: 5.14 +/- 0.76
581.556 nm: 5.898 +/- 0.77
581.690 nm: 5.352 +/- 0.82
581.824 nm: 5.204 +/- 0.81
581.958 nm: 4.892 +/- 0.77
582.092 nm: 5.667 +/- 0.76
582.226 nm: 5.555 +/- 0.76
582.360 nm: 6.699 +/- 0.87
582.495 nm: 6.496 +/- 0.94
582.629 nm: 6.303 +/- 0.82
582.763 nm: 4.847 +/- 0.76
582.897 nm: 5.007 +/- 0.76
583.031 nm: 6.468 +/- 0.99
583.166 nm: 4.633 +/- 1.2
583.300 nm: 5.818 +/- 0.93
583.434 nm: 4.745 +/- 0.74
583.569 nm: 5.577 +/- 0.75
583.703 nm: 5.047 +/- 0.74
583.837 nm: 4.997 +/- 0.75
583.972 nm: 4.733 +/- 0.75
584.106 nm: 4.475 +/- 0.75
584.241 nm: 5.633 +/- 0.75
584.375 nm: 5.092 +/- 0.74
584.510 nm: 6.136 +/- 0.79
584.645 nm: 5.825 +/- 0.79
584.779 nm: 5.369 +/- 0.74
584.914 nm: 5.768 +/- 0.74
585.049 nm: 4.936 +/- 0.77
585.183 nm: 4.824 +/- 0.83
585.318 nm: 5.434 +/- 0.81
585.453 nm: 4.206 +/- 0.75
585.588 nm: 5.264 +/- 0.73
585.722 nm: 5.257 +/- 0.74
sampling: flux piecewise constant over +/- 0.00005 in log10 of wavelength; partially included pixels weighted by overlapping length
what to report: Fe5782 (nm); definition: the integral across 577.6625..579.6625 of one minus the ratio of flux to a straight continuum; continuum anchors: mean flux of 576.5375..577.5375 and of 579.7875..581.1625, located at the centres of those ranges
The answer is 0.205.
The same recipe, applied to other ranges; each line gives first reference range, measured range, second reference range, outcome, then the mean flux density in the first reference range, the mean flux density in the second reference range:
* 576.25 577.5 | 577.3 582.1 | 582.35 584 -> 0.33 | 6.1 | 5.46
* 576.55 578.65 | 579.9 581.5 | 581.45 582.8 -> 0.10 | 5.66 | 5.7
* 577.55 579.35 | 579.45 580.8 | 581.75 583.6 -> -0.04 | 5.12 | 5.56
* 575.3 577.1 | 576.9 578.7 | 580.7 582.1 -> 0.09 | 5.88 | 5.48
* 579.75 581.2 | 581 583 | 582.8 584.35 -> -0.10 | 5.48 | 5.19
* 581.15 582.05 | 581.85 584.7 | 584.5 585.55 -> -0.07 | 5.36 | 5.26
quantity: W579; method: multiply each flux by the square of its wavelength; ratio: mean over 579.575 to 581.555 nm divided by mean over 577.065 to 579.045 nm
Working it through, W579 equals 1.03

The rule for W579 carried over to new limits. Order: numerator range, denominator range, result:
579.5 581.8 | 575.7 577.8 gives 0.93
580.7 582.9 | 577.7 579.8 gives 1.08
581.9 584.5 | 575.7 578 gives 0.95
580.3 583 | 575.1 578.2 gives 0.97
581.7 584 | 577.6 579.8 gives 1.05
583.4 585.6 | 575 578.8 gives 0.94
